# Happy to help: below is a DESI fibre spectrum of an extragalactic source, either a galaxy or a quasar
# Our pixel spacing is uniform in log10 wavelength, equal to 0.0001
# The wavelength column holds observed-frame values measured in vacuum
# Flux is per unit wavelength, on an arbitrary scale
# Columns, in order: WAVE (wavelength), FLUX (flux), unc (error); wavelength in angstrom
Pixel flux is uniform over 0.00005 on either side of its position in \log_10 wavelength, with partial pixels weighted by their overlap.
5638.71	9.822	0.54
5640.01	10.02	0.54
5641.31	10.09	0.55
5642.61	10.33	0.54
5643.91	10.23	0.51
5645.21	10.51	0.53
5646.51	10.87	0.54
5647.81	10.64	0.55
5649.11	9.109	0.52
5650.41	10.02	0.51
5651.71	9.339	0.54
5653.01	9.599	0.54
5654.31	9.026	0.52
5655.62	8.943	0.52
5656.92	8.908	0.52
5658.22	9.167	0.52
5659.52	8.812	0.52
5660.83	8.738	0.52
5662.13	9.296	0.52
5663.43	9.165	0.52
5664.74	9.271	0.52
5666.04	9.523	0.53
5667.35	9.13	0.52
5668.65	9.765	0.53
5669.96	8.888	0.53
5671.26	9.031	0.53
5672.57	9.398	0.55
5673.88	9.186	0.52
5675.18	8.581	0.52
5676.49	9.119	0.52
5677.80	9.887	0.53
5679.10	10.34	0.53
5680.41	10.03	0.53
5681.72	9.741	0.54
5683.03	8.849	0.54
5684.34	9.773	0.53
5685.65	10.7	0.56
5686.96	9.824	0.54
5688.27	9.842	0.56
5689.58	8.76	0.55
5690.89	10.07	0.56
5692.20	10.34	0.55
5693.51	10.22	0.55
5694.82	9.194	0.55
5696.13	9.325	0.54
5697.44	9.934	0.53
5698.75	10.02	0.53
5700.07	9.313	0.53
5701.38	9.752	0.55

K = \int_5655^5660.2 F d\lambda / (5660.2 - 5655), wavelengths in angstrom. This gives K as 8.96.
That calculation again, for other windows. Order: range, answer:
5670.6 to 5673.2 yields 9.22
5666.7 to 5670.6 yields 9.26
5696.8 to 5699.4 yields 9.98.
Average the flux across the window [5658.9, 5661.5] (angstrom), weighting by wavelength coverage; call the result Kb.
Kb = 8.77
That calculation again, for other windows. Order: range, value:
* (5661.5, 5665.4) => 9.25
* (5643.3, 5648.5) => 10.6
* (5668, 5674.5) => 9.25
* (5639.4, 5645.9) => 10.2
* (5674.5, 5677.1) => 8.86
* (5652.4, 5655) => 9.28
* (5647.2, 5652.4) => 9.78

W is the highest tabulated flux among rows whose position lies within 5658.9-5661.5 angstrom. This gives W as 8.812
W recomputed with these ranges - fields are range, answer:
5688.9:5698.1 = 10.34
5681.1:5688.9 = 10.7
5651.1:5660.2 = 9.599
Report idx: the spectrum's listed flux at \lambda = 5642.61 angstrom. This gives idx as 10.33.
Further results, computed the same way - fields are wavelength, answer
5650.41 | 10.02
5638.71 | 9.822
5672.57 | 9.398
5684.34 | 9.773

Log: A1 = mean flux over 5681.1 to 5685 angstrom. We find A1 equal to 9.44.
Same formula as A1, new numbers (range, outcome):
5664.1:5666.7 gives 9.39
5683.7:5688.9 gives 10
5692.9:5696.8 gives 9.58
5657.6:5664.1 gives 9.03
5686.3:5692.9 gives 9.77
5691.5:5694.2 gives 10.3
